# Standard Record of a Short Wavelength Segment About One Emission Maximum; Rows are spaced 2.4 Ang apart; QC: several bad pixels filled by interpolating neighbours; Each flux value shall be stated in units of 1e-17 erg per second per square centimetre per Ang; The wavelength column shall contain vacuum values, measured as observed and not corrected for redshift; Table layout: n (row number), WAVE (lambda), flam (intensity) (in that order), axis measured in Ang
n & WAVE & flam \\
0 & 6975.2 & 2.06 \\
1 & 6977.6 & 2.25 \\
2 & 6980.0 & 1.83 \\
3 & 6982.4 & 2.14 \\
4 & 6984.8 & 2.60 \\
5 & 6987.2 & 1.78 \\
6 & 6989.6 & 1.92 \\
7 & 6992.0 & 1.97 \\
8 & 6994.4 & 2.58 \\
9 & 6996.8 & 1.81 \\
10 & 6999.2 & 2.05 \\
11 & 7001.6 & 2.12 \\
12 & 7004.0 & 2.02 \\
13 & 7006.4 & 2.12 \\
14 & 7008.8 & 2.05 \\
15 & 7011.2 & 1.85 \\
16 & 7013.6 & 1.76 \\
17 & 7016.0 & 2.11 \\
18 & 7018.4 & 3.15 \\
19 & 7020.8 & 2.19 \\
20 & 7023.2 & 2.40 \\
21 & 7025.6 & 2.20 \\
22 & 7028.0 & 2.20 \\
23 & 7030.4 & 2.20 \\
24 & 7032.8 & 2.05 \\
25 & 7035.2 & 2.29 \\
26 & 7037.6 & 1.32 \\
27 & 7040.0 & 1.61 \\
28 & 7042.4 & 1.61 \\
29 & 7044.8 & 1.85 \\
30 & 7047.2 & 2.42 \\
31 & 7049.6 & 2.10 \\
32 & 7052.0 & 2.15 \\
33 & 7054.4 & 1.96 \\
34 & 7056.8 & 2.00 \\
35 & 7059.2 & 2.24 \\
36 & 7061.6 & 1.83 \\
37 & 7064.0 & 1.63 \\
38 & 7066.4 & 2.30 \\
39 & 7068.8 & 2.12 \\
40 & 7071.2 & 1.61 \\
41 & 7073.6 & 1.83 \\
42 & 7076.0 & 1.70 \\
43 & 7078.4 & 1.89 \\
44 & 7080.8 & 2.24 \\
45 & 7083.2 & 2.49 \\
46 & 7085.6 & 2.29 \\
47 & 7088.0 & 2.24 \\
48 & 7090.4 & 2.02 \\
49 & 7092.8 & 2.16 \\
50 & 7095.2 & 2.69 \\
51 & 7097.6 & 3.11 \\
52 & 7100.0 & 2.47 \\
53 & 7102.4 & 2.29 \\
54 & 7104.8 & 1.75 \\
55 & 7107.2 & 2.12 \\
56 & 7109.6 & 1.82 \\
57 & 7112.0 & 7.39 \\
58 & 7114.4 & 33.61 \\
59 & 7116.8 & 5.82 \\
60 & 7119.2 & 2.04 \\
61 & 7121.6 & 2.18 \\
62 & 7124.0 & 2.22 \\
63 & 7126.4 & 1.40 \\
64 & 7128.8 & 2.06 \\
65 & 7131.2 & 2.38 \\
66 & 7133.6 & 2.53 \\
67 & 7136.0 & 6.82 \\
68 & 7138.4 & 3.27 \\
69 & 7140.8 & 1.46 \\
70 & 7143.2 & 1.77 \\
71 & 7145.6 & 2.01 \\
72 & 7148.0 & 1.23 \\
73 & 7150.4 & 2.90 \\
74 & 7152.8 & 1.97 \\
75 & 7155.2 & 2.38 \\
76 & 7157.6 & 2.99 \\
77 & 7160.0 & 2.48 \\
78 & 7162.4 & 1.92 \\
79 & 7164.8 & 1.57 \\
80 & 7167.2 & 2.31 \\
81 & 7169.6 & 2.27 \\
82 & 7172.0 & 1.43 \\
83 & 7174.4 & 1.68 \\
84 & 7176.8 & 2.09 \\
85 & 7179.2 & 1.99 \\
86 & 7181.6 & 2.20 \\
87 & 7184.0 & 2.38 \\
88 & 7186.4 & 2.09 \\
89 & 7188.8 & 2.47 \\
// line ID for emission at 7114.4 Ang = H-alpha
